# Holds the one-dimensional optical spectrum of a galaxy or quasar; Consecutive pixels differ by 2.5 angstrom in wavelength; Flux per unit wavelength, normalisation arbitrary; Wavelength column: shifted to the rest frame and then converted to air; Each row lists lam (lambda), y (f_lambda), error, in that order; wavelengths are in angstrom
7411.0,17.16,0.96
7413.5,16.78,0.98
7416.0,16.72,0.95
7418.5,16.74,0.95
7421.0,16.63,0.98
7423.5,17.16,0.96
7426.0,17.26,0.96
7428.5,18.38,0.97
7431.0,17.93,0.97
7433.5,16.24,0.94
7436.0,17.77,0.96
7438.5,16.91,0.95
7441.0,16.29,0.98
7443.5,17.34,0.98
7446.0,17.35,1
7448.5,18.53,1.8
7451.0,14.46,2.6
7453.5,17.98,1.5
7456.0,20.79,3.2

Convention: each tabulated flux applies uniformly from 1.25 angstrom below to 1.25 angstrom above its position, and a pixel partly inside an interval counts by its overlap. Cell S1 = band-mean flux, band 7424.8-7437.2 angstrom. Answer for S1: 17.5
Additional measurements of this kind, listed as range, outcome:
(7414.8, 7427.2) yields 16.9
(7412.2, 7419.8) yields 16.7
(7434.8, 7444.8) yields 17.1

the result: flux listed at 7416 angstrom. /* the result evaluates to 16.72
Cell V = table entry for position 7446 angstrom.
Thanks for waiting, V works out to 17.35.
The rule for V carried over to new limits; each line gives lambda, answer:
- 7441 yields 16.29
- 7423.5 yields 17.16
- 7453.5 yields 17.98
